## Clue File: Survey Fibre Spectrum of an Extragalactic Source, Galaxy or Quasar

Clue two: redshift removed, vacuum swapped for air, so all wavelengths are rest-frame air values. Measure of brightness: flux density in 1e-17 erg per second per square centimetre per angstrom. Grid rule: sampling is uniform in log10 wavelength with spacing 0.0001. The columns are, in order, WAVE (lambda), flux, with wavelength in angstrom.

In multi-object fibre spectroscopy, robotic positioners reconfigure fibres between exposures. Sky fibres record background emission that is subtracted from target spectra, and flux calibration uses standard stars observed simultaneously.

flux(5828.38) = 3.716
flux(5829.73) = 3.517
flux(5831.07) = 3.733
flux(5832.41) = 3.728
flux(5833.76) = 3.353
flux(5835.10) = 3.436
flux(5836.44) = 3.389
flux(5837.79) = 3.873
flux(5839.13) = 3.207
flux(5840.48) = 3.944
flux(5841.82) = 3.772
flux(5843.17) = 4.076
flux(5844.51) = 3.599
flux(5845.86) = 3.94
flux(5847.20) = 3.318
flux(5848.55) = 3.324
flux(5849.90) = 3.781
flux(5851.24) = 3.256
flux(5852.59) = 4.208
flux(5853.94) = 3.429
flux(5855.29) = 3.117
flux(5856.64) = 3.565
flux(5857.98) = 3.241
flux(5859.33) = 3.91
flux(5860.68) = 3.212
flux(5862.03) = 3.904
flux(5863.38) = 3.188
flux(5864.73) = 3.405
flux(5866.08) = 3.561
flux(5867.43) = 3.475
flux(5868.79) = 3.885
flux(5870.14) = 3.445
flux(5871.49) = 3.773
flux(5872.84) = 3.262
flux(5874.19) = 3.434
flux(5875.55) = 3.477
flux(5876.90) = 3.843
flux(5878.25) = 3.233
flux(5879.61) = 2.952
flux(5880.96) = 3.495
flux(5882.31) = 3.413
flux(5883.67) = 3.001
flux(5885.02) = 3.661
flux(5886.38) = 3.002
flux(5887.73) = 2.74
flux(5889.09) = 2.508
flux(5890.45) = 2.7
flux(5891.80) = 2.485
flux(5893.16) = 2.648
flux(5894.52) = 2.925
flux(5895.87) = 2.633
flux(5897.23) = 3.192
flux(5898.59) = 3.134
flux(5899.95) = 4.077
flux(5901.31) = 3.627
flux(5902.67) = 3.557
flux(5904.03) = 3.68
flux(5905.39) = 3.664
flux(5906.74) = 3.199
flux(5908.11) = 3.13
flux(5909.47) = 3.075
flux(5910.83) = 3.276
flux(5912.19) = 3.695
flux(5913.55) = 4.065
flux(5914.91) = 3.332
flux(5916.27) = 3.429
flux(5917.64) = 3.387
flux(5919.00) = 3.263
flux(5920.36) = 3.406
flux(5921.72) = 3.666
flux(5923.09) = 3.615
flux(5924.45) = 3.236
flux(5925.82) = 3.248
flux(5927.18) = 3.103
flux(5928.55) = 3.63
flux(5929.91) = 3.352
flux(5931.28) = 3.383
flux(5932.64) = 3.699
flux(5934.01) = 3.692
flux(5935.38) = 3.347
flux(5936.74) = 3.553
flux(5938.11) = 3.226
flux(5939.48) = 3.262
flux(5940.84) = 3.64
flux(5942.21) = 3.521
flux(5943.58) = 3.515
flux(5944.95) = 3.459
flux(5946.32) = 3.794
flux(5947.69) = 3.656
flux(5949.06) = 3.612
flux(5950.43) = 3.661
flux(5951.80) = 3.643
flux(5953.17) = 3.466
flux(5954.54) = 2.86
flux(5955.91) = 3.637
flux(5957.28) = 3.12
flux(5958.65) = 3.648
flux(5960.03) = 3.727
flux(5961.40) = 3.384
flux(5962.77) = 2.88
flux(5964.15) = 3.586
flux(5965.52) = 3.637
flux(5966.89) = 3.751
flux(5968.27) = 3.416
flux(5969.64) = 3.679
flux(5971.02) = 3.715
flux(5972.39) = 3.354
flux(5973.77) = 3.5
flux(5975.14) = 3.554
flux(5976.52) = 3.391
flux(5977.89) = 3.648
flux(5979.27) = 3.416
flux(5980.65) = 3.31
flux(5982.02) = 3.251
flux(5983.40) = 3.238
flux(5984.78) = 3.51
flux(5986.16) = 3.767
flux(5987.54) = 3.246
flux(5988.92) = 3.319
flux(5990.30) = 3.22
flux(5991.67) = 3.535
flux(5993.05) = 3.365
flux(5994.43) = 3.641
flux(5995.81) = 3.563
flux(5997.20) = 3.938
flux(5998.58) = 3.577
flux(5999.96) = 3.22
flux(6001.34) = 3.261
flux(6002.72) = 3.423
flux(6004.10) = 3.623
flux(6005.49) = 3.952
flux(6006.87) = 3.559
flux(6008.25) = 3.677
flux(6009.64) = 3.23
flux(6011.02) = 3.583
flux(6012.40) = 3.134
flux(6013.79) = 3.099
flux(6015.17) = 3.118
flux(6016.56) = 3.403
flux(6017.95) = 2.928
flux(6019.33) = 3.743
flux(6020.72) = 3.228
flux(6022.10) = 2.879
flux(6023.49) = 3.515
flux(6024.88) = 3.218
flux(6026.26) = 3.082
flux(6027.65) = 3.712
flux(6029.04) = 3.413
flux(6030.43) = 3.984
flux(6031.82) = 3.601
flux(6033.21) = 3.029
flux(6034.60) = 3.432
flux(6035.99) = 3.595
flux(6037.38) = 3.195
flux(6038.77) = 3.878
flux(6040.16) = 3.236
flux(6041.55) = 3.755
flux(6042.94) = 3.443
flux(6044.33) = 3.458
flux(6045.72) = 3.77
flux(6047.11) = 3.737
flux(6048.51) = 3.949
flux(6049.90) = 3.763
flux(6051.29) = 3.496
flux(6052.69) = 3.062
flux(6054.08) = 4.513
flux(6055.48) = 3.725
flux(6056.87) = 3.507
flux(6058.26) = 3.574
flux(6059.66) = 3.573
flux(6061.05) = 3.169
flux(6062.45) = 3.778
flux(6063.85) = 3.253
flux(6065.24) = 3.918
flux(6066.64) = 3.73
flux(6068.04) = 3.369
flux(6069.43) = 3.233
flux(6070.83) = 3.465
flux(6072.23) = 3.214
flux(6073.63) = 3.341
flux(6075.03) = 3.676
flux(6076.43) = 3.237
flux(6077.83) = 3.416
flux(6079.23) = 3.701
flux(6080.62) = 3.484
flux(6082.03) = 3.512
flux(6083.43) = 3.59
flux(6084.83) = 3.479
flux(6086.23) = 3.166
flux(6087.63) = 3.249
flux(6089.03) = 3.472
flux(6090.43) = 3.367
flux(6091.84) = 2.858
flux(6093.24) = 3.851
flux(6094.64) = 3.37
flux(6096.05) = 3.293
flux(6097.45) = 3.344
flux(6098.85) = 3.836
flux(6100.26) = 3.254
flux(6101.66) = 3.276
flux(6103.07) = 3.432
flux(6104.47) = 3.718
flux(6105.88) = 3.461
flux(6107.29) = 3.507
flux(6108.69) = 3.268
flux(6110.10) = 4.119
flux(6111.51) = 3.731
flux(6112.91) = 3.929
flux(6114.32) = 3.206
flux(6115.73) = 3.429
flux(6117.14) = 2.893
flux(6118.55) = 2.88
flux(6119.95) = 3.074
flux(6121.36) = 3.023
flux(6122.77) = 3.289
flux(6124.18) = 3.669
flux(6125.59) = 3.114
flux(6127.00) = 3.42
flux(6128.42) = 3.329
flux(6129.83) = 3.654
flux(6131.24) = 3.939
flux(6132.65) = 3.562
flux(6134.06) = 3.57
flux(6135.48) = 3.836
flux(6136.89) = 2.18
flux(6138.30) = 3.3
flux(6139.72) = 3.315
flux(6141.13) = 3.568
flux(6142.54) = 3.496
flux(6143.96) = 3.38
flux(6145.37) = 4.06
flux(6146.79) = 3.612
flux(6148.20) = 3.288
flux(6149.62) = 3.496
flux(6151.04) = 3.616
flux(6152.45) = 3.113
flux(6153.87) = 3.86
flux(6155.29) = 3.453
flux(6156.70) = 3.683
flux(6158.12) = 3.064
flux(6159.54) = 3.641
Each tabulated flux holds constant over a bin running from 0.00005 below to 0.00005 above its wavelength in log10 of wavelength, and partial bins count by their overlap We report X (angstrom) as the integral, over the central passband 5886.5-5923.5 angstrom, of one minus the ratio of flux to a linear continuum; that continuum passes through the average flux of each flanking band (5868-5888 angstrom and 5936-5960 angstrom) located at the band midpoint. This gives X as 1.9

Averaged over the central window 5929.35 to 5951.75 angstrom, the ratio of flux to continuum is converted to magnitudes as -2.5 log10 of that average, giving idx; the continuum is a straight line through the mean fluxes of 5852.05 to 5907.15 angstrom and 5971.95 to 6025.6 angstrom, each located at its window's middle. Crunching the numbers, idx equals -0.05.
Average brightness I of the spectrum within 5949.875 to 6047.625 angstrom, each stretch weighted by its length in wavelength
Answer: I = 3.45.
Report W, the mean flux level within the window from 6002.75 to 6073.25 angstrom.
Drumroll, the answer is 3.49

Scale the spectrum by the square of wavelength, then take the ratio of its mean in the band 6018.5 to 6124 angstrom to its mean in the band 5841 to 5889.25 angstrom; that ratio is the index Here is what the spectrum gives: 1.07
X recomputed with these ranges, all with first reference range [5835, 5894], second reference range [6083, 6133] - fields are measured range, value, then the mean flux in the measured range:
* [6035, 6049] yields -0.7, 3.59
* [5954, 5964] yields 0.2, 3.34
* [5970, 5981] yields -0.3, 3.5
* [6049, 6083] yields -1.2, 3.53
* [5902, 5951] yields -0.9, 3.47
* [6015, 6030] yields 0.4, 3.31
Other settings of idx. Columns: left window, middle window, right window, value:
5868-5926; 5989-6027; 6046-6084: 0.02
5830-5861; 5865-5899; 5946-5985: 0.12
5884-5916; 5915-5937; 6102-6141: -0.06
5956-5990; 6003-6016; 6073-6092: 0.00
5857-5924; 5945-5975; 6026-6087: -0.03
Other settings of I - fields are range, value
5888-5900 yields 2.85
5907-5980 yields 3.47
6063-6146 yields 3.43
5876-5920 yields 3.25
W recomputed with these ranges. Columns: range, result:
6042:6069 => 3.62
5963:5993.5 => 3.47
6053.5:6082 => 3.54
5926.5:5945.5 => 3.46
